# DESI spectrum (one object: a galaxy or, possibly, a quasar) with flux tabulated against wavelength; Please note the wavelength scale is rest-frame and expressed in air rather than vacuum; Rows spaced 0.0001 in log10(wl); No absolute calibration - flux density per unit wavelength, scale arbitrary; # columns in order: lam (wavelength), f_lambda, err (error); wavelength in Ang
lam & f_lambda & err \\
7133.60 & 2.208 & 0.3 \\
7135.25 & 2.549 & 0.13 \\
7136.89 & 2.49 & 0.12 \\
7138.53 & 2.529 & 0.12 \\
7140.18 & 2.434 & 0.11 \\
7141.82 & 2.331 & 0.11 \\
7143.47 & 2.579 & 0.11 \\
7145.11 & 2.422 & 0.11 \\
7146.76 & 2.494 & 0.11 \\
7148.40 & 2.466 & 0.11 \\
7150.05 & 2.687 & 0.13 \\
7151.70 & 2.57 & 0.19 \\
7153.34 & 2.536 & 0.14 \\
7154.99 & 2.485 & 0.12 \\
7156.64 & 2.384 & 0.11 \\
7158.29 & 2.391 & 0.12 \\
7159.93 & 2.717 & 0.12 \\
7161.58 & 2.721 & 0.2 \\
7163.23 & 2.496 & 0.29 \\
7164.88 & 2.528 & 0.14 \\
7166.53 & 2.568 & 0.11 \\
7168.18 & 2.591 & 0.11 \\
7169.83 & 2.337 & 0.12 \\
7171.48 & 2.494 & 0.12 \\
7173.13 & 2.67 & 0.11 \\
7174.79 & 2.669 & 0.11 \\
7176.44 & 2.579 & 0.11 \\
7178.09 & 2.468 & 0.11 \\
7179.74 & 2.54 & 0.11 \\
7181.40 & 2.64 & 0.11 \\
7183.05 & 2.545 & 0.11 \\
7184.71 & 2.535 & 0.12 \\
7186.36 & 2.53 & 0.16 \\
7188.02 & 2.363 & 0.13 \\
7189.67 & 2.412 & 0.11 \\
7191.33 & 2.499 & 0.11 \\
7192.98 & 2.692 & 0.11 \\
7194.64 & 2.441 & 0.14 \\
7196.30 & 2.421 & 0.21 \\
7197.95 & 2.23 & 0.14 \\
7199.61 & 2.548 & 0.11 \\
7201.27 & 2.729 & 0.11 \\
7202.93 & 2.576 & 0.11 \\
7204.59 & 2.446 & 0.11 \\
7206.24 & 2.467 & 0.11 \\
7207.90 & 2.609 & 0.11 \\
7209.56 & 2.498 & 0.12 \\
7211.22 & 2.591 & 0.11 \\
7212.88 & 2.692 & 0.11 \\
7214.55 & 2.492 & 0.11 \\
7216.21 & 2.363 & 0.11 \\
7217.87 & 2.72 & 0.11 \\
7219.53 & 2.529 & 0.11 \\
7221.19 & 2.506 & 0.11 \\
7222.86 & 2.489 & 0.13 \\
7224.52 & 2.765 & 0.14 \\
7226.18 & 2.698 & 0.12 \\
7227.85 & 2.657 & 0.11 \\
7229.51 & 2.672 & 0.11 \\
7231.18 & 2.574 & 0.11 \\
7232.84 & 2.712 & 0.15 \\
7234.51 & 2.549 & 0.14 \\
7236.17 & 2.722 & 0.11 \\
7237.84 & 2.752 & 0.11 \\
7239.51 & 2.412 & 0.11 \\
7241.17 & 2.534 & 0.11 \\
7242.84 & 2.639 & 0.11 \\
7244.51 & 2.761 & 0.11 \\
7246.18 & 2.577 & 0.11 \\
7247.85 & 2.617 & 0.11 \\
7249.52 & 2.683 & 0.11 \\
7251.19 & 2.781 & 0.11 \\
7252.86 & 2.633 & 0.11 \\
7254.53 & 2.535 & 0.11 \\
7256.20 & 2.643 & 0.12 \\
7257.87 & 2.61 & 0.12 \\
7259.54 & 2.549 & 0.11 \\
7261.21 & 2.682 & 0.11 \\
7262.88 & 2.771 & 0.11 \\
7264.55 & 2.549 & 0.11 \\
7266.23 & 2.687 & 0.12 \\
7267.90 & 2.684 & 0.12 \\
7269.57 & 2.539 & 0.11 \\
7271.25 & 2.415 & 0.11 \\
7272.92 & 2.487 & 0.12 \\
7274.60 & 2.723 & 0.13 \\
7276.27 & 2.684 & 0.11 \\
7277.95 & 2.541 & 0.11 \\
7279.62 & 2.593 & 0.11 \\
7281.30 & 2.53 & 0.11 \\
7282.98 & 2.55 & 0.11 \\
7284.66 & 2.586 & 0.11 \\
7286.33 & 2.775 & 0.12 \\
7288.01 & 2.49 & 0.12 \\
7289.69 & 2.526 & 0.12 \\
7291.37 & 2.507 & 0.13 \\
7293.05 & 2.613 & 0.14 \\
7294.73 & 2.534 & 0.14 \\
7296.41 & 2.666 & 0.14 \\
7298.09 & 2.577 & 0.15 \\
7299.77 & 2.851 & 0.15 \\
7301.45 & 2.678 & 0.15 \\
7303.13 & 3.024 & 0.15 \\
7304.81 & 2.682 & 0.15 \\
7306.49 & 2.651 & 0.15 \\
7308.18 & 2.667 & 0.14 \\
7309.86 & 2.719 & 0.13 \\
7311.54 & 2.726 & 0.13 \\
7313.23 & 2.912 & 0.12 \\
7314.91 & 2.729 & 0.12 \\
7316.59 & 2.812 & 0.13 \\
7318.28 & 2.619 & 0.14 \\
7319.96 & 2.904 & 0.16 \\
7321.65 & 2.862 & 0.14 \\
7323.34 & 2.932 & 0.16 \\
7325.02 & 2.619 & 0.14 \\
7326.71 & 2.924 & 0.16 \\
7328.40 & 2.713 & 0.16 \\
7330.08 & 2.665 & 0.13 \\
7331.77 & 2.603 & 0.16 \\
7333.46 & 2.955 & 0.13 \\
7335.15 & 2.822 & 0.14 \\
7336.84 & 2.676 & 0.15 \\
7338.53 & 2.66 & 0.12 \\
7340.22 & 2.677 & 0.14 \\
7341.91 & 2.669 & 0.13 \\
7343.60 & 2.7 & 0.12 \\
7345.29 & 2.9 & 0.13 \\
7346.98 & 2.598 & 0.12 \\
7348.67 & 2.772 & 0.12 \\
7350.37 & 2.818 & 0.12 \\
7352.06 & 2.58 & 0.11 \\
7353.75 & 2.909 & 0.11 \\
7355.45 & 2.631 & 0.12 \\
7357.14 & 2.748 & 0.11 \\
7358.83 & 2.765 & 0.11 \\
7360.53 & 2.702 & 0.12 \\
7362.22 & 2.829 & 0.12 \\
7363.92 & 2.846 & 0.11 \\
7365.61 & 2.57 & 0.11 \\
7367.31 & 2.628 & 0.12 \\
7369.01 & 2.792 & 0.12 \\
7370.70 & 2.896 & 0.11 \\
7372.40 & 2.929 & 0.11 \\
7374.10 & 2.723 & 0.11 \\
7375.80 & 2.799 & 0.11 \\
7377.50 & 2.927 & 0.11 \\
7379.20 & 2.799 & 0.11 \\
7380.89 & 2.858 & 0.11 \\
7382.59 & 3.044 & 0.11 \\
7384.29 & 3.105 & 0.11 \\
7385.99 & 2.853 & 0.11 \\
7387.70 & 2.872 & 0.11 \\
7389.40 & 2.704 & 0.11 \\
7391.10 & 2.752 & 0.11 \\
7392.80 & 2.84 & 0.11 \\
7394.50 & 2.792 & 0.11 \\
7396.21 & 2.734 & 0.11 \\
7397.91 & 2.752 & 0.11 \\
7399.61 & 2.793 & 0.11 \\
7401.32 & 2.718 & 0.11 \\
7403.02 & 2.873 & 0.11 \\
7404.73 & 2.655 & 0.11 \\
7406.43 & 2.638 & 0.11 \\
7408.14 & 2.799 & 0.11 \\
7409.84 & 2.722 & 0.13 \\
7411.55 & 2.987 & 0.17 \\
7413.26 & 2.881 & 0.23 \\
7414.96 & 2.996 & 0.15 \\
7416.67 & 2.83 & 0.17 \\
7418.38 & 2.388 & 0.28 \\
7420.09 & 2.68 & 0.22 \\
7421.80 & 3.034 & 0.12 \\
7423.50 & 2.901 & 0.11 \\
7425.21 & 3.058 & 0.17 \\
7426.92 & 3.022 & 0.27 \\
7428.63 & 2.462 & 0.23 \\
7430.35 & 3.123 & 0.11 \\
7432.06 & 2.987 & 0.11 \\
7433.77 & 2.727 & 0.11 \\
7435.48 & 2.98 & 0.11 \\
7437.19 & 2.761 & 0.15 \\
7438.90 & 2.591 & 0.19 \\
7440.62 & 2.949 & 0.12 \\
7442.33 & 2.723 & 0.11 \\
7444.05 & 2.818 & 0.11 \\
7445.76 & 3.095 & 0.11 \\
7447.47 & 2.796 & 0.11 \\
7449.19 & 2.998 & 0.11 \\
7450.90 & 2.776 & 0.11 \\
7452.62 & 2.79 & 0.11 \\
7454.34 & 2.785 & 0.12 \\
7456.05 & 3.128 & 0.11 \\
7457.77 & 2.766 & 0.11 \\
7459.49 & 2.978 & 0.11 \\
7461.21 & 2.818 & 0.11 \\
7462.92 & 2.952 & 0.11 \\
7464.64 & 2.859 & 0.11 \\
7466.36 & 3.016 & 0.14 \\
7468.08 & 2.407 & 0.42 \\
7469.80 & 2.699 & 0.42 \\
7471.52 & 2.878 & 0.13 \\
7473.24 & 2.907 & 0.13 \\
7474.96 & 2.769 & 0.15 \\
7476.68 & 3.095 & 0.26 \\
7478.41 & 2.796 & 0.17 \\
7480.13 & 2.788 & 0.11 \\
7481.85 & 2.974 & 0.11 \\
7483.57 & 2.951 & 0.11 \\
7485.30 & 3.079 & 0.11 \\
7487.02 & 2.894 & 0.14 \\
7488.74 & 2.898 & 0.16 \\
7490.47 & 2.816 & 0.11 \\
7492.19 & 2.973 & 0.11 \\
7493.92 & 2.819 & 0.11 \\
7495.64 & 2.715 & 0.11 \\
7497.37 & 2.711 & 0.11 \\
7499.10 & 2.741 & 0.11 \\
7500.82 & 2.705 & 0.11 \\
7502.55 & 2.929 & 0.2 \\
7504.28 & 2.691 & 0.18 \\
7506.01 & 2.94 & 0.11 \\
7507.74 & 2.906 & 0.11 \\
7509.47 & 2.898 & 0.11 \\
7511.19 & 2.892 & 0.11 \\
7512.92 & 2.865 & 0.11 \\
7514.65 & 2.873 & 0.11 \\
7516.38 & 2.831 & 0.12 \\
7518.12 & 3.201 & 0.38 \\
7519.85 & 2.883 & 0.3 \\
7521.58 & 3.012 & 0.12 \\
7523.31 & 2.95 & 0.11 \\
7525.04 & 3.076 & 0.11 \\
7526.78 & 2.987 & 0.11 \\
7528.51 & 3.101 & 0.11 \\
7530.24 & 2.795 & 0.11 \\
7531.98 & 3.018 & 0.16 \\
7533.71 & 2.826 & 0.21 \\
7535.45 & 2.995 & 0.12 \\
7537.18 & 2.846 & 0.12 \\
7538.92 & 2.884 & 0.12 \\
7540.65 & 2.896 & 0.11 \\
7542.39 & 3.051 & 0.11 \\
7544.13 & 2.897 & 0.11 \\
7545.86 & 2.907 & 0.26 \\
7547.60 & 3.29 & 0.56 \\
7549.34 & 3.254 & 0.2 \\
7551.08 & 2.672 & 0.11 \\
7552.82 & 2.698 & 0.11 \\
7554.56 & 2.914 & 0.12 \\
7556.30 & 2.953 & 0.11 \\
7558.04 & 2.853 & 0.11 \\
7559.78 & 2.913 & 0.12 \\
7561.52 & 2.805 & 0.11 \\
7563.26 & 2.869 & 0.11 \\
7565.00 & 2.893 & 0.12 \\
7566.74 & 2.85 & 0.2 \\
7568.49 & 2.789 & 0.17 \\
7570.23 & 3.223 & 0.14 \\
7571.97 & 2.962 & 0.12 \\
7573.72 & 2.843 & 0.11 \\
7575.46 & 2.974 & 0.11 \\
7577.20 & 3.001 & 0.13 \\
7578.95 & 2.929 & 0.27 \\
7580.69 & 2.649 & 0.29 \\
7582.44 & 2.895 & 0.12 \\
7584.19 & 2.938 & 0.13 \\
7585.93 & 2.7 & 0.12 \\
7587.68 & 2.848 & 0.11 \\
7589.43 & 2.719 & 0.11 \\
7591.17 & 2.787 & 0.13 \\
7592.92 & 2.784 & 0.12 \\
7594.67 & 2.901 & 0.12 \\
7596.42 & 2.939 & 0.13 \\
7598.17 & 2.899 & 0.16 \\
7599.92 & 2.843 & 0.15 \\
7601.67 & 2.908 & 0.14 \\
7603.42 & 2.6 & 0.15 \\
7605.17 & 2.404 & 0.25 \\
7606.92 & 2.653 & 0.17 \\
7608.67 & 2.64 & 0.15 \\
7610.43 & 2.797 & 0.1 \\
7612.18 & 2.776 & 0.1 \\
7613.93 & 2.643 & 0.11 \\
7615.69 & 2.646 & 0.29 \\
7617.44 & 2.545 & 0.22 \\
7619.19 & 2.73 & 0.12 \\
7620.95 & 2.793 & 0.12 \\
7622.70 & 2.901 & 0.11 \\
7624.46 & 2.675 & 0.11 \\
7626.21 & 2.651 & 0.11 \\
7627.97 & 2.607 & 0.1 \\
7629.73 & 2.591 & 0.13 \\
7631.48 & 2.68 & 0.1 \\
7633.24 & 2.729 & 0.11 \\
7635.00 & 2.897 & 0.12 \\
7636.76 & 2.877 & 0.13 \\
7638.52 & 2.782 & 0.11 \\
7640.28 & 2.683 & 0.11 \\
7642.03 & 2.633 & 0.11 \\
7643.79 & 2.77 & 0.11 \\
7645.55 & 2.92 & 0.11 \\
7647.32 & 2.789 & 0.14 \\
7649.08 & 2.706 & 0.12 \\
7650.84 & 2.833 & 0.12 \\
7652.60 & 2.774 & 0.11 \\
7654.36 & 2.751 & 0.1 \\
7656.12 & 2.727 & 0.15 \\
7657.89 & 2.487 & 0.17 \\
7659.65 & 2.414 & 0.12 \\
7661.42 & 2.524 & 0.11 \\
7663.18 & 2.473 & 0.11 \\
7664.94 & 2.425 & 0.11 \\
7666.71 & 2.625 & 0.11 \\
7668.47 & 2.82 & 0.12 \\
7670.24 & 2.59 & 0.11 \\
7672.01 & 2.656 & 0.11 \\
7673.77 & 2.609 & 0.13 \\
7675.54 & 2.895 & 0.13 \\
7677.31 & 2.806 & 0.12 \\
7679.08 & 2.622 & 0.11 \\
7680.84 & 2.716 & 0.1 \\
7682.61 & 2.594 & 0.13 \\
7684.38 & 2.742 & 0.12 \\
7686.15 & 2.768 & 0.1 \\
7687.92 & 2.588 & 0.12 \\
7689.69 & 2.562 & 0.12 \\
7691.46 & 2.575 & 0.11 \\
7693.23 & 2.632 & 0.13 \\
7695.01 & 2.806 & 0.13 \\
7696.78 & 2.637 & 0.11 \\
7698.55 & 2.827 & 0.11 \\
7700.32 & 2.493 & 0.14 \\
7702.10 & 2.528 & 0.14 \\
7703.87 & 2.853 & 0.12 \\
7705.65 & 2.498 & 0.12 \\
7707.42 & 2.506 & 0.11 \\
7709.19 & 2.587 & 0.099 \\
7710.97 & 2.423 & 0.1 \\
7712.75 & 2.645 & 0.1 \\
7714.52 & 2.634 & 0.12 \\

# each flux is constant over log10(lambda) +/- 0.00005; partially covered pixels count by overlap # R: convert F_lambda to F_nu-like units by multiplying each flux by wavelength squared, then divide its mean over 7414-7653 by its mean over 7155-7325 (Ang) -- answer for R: 1.18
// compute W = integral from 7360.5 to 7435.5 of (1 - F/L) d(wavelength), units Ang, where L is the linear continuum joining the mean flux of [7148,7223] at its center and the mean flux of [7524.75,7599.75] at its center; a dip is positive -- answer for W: -2.2 Ang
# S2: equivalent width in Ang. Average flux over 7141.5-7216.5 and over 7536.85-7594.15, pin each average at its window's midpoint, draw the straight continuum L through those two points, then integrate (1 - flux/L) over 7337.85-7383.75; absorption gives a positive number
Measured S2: -1.2 Ang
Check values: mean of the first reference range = 2.52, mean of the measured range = 2.77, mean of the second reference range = 2.89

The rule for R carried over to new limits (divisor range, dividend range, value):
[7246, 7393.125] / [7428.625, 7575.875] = 1.12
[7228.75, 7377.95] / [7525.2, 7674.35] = 1.12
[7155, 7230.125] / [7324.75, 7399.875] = 1.14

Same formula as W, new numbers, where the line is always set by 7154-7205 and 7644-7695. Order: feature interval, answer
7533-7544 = -1.20 Ang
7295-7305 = -0.70 Ang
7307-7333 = -1.99 Ang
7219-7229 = -0.29 Ang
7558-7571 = -1.29 Ang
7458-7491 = -3.28 Ang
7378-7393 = -1.67 Ang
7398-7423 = -1.87 Ang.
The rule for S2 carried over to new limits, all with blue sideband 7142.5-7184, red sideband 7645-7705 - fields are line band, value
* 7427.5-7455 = -2.39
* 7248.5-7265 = -0.52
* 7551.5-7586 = -3.17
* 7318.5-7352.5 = -2.21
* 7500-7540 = -4.39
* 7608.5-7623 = -0.34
